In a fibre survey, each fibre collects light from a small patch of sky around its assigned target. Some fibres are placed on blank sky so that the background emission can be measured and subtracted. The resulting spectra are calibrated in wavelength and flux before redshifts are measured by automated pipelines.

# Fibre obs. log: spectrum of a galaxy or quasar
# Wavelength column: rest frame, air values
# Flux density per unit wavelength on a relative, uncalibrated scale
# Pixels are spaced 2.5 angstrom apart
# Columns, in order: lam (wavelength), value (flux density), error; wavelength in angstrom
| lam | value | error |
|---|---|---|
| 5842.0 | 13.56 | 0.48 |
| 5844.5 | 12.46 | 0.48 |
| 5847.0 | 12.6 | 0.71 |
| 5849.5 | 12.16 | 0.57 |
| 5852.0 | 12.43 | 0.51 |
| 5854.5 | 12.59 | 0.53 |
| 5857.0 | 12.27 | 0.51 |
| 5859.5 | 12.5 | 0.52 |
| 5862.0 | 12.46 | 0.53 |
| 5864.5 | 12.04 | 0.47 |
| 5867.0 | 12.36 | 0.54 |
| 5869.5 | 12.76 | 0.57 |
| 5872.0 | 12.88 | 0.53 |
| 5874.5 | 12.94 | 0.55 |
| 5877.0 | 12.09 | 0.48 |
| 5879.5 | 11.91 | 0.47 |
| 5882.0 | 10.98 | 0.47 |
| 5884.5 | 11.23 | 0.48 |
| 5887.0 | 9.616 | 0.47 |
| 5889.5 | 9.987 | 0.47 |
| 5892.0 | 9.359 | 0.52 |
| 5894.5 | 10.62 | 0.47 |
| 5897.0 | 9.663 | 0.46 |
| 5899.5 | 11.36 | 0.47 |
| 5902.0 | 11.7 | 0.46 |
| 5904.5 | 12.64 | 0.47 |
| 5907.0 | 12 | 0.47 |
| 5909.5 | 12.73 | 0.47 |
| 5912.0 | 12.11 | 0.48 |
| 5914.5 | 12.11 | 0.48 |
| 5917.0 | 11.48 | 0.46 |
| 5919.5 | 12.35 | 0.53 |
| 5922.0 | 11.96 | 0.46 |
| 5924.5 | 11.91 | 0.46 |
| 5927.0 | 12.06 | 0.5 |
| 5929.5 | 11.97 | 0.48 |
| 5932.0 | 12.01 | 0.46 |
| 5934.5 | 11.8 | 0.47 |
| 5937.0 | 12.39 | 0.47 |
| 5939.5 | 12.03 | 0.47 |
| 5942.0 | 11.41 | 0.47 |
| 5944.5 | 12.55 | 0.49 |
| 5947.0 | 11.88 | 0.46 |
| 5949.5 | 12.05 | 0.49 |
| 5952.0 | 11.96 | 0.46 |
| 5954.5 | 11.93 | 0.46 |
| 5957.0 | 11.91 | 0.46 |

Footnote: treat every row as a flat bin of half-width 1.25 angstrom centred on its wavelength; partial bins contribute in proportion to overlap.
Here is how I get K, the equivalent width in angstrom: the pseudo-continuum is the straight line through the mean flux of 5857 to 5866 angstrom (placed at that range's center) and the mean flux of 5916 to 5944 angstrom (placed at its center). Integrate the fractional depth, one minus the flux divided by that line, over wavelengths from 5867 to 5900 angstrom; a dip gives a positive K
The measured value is 2.7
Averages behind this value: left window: 12.3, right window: 12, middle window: 11.2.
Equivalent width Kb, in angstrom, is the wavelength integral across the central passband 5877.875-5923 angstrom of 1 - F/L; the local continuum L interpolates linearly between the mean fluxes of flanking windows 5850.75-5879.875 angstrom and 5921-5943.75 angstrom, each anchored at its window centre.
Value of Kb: 3.2 angstrom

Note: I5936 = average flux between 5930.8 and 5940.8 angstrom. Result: 12.1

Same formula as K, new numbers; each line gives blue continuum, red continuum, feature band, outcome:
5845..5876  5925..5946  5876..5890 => 1.5 angstrom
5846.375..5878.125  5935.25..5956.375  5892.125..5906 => 1.4 angstrom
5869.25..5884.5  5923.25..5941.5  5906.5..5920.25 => -0.1 angstrom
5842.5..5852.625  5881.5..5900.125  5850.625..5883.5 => -2.4 angstrom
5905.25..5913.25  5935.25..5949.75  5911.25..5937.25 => 0.4 angstrom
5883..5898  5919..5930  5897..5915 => -1.5 angstrom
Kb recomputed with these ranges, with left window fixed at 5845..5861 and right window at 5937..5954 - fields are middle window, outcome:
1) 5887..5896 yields 1.7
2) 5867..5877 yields -0.3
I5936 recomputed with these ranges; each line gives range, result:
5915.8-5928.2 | 12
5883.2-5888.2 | 10.4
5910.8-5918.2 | 11.9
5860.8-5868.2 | 12.3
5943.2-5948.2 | 12.2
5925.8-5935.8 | 12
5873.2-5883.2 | 12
